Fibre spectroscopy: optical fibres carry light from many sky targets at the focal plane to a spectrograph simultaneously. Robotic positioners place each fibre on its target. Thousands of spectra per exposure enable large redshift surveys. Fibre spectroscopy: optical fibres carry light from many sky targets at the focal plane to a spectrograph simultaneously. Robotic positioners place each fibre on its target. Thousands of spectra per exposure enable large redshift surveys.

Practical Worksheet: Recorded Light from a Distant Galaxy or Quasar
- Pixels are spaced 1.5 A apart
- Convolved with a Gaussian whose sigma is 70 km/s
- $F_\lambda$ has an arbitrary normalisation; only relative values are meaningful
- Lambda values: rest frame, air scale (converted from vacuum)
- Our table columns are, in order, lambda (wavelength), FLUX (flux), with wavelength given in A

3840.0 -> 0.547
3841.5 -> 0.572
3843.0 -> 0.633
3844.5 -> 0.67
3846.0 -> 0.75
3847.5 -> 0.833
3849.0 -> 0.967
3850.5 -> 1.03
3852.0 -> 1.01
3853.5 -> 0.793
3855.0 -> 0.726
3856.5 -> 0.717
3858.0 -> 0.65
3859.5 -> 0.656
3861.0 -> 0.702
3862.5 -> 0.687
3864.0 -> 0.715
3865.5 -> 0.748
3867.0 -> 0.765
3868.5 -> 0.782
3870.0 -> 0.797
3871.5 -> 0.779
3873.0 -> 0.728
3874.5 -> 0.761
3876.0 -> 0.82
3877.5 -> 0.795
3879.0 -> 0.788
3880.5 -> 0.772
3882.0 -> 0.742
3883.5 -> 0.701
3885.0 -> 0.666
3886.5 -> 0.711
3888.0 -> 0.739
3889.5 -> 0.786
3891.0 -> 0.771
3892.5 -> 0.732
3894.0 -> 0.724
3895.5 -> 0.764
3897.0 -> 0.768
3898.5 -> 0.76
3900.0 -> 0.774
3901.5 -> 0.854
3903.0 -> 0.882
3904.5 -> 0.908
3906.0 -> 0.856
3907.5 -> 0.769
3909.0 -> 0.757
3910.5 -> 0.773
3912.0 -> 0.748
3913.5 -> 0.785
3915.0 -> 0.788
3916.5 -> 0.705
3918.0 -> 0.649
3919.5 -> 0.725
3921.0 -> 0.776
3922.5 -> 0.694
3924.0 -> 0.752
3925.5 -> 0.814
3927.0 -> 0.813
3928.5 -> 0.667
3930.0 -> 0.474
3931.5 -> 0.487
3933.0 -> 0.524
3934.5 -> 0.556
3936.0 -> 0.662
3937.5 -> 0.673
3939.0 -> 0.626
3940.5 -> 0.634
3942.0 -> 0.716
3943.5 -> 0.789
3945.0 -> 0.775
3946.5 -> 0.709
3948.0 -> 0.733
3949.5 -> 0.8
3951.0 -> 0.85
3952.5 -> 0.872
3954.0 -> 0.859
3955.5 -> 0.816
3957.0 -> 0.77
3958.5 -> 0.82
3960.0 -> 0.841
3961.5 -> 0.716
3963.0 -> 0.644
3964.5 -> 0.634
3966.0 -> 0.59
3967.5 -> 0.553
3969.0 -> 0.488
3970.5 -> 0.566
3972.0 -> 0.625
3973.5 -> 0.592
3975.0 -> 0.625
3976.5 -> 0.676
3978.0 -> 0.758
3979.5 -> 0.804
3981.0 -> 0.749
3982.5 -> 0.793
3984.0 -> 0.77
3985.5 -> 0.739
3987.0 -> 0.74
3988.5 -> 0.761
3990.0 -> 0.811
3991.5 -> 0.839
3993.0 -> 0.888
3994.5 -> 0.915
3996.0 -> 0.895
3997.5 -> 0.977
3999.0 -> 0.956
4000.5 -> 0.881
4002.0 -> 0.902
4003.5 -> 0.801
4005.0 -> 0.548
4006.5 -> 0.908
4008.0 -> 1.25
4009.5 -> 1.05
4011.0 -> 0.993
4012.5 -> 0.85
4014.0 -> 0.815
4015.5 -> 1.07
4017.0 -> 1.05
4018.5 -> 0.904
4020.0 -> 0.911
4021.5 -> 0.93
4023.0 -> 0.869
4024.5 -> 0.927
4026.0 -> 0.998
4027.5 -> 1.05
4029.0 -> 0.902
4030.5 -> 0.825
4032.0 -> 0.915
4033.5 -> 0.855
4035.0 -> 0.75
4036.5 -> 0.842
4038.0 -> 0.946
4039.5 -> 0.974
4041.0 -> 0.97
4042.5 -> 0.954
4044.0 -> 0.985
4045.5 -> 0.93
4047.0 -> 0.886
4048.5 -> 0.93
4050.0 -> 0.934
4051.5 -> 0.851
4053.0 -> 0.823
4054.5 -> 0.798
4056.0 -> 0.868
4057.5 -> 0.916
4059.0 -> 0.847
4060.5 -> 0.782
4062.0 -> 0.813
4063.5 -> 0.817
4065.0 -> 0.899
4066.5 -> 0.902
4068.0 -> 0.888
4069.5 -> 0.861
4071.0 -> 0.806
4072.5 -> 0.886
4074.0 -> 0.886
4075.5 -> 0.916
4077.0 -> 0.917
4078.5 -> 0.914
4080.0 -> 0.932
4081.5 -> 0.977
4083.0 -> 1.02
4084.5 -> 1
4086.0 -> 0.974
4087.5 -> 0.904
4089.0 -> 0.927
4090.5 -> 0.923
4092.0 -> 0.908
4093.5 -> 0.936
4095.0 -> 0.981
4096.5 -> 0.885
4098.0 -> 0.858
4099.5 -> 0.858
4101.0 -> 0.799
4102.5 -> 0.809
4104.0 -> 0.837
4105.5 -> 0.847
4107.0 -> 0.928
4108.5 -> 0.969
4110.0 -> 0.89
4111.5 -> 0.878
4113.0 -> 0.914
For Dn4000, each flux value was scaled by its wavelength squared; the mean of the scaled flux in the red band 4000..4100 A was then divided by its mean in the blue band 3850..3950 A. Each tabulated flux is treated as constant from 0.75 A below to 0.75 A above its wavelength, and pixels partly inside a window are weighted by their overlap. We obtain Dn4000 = 1.3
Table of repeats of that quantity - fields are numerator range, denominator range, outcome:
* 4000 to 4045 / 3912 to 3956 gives 1.35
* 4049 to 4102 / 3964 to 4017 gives 1.16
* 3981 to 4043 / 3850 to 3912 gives 1.24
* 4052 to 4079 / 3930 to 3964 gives 1.28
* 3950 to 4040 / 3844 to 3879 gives 1.14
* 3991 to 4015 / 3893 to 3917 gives 1.21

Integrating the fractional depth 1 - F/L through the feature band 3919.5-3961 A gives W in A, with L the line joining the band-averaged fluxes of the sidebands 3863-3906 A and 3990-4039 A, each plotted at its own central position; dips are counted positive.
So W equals 5.4 A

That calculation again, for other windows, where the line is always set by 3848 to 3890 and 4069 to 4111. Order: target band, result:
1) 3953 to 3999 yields 4.9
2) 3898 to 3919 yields 0.2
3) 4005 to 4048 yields -3.3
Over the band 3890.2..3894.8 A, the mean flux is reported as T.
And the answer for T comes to 0.743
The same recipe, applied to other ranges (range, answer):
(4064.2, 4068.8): 0.895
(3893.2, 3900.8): 0.758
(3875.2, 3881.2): 0.794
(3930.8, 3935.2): 0.522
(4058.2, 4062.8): 0.815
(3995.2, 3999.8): 0.942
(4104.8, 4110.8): 0.909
